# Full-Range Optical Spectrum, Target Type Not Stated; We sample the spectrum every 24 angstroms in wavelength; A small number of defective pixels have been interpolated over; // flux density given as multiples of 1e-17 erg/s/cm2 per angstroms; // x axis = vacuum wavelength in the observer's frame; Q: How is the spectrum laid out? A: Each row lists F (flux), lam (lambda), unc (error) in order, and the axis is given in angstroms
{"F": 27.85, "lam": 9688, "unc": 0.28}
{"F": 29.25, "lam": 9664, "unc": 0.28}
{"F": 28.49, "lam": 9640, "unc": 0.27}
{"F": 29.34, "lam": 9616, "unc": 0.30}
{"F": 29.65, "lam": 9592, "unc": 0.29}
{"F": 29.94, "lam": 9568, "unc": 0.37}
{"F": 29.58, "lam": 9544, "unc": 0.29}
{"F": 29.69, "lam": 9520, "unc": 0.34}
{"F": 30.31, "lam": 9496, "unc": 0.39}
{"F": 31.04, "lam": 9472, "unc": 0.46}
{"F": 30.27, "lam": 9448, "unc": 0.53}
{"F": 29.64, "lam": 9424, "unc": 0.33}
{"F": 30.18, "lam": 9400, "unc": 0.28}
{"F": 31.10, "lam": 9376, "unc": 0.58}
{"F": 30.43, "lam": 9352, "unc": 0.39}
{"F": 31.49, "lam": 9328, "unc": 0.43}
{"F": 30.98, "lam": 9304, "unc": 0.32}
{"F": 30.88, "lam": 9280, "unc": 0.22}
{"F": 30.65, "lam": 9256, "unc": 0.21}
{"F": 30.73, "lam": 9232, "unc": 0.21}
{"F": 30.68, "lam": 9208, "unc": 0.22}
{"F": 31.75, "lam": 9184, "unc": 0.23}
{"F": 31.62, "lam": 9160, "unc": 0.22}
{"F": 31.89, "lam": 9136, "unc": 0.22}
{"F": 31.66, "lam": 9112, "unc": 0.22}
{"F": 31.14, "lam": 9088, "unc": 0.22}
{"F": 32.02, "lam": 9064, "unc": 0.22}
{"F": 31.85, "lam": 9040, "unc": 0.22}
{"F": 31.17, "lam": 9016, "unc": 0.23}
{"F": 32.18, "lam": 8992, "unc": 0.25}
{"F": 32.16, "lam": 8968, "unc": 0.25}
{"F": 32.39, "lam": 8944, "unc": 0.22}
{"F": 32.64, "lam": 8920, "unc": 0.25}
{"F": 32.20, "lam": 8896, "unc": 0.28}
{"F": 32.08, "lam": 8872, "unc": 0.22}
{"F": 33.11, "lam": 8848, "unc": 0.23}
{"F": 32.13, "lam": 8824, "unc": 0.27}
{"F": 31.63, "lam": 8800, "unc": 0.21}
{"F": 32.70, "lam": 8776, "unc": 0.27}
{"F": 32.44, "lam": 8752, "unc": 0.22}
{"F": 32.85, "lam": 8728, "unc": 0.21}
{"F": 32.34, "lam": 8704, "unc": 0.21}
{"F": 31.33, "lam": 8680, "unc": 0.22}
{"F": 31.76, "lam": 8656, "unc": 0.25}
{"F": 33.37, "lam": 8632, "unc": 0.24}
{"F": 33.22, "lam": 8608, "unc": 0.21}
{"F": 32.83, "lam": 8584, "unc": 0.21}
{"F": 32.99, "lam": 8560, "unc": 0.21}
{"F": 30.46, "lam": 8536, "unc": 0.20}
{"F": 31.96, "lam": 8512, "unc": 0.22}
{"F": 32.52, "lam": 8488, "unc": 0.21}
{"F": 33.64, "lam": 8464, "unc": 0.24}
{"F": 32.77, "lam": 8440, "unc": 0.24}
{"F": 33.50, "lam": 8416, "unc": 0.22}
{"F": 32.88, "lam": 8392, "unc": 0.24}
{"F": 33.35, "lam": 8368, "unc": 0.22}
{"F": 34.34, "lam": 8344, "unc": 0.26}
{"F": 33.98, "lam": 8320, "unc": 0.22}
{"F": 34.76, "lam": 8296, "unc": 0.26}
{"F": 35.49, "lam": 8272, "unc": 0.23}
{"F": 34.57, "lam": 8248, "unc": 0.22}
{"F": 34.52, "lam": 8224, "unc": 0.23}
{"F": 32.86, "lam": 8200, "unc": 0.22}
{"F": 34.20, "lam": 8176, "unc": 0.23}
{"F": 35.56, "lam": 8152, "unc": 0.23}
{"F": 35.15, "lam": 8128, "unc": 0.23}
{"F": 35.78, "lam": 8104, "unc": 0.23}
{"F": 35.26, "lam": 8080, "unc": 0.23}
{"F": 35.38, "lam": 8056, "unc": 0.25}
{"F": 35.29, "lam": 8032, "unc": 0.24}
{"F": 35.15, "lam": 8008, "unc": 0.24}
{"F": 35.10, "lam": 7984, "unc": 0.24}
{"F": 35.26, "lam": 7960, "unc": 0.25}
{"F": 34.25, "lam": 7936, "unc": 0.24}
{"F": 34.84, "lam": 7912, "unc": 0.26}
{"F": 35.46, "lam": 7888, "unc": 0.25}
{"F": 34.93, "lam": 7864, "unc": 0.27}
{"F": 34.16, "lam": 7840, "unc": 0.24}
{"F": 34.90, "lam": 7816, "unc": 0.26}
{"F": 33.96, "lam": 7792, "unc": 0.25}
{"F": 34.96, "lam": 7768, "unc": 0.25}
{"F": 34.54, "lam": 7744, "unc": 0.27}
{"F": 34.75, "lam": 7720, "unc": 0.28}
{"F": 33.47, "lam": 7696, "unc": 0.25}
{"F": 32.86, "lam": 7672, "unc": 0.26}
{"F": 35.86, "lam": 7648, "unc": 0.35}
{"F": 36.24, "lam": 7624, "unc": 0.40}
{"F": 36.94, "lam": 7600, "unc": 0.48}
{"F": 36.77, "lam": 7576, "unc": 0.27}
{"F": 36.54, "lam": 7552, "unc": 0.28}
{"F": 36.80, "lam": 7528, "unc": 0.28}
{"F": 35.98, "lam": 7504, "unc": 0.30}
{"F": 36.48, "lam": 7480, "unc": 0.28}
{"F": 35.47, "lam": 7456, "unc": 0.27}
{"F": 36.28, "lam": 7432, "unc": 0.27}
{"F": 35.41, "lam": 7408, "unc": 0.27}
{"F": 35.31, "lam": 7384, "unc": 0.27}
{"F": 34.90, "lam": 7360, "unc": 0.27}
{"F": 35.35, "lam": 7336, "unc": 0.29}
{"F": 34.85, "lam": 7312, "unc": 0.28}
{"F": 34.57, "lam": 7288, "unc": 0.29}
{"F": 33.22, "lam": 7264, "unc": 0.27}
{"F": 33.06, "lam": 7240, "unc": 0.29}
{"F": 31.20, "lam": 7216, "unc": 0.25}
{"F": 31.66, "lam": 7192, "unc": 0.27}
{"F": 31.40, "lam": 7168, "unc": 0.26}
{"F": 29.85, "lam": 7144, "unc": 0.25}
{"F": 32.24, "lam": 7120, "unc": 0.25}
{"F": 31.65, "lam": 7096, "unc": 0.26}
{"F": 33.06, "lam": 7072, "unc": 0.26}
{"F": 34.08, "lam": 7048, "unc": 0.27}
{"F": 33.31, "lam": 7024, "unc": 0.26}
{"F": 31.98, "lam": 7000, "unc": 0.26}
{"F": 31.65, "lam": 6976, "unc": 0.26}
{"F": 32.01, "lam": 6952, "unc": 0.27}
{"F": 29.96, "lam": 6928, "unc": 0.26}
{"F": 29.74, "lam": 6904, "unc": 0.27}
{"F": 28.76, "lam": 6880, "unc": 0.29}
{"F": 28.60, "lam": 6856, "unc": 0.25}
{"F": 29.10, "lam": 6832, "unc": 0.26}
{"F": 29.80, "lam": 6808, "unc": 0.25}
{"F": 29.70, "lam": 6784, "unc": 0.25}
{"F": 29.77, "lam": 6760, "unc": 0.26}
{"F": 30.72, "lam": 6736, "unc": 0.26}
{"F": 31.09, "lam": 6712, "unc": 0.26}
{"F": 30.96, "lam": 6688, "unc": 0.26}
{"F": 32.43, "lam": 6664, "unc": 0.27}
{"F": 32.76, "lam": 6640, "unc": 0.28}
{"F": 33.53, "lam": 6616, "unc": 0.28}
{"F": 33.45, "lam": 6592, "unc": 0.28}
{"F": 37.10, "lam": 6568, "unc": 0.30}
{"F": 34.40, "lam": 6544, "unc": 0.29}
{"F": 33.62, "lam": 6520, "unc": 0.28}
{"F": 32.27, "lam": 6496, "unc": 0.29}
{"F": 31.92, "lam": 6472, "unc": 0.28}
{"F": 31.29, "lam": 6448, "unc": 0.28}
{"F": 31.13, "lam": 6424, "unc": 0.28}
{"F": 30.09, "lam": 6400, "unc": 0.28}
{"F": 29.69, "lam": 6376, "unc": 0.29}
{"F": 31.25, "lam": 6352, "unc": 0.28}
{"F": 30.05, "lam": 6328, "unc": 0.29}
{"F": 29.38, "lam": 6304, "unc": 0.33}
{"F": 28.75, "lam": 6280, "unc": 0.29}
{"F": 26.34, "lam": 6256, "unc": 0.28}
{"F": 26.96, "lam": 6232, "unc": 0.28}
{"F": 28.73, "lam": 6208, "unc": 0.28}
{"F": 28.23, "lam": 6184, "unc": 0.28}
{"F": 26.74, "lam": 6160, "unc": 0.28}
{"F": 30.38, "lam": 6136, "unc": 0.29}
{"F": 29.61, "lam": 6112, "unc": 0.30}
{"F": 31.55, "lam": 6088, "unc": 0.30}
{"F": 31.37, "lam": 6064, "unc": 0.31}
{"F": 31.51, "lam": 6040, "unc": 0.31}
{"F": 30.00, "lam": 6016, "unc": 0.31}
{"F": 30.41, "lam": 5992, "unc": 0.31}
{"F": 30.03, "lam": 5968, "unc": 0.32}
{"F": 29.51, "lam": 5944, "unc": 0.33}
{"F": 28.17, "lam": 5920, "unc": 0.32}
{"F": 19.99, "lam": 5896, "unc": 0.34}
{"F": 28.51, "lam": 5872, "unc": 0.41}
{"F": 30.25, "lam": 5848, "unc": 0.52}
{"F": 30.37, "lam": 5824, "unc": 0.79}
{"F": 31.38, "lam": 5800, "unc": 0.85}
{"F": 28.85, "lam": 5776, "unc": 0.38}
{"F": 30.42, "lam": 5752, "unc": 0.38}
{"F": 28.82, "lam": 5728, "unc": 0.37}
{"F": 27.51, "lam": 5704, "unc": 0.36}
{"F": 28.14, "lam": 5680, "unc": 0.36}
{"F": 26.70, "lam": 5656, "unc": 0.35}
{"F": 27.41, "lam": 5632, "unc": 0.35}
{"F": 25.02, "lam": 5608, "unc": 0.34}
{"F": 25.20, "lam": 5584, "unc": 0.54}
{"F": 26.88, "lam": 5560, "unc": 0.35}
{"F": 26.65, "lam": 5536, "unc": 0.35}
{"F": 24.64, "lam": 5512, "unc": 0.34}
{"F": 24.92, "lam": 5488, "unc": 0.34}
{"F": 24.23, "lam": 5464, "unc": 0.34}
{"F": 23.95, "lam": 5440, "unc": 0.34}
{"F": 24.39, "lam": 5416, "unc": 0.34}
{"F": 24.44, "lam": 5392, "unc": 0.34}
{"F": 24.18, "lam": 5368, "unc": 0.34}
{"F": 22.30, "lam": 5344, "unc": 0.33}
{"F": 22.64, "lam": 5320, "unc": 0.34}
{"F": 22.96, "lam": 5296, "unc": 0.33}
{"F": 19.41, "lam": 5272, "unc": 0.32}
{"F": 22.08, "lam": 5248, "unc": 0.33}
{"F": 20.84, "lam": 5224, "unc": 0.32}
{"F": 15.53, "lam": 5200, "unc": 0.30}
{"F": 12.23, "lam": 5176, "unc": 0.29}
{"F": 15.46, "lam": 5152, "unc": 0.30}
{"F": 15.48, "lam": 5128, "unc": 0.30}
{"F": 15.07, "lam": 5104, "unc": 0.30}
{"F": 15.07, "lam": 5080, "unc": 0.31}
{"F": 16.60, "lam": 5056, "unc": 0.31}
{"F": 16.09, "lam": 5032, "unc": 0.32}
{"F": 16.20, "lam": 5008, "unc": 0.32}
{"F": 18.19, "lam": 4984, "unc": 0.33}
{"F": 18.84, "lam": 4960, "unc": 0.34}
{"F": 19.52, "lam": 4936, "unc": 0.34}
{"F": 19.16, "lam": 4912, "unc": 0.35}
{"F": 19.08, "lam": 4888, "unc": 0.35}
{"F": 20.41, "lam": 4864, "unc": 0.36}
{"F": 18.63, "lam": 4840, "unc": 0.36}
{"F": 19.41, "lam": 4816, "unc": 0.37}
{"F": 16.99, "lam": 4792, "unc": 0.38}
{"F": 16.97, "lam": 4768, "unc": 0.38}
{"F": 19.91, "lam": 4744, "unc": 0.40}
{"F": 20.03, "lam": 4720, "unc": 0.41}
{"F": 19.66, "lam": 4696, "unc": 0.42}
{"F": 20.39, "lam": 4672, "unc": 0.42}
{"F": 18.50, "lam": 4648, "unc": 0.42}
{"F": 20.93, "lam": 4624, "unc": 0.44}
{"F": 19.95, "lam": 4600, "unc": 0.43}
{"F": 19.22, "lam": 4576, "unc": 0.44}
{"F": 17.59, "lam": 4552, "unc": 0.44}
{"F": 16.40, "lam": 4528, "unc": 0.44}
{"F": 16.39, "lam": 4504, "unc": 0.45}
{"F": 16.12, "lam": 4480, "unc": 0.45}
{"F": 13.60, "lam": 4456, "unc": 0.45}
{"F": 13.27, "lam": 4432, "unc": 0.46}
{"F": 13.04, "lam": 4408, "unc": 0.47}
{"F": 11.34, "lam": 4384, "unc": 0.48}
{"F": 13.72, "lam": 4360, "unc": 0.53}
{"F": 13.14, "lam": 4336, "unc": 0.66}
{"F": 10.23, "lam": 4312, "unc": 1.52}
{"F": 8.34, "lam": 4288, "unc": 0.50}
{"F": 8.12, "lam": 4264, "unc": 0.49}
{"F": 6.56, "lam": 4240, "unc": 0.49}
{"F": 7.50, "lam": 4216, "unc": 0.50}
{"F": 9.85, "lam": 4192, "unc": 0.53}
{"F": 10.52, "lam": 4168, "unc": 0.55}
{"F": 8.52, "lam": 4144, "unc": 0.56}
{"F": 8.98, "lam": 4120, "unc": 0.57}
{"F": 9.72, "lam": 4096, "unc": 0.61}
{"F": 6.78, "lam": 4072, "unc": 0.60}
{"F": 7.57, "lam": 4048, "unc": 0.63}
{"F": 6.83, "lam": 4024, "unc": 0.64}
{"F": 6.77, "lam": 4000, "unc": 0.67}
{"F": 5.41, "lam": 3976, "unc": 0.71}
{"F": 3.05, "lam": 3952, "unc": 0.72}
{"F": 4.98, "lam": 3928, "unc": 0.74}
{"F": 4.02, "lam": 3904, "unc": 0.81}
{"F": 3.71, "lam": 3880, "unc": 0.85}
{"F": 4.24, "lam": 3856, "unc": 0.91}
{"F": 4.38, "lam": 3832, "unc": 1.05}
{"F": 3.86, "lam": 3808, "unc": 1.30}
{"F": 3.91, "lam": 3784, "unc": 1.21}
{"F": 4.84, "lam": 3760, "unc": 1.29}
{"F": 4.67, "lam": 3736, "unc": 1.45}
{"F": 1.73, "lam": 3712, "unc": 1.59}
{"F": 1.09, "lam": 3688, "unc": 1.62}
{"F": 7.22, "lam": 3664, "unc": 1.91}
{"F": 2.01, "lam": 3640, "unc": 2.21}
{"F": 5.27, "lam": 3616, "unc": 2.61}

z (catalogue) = 0.00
